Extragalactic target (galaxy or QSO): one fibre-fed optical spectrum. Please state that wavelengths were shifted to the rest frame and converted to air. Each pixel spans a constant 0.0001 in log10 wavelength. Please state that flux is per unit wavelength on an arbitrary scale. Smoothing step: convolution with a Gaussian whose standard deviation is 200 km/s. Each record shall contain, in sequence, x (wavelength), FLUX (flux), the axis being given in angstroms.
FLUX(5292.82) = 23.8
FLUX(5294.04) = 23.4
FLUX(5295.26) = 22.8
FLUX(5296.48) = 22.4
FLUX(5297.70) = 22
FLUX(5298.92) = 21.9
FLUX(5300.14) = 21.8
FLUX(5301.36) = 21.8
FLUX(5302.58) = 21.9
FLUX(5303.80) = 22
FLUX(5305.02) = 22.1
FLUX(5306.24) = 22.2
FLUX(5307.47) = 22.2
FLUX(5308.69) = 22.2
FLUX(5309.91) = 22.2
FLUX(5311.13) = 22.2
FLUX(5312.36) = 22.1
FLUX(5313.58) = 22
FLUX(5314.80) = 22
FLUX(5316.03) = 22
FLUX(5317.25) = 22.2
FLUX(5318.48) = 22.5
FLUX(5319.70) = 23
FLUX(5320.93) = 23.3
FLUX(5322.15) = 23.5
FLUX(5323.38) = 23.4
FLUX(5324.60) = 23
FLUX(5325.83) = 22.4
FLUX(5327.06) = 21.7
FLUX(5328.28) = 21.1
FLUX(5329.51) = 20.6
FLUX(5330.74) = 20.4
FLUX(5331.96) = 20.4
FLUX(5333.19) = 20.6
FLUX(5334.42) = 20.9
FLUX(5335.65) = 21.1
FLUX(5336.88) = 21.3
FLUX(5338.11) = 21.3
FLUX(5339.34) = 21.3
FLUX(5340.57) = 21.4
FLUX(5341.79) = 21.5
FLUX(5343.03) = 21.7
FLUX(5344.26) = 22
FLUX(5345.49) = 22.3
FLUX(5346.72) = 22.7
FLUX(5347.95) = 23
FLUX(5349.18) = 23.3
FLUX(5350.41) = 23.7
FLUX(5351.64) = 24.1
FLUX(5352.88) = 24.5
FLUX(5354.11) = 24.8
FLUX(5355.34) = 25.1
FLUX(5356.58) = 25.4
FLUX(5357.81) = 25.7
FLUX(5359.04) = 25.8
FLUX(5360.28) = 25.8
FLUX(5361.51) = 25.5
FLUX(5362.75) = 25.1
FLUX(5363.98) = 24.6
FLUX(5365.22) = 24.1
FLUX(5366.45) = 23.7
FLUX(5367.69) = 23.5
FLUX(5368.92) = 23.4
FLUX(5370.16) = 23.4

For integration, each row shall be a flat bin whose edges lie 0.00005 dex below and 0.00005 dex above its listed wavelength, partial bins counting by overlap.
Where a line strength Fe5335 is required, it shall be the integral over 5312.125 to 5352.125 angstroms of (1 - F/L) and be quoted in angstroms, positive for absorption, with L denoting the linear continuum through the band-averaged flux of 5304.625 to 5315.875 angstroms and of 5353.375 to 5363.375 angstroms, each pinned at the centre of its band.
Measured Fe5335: 2.6 angstroms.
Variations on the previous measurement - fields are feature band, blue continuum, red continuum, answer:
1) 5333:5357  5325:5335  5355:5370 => 0.2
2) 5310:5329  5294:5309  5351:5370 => 0.4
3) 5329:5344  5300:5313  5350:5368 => 1.6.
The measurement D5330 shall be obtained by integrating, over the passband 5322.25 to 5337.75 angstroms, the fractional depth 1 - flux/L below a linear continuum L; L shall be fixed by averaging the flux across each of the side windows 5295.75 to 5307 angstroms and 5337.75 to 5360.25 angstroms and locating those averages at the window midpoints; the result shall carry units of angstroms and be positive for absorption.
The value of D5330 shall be 0.9 angstroms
